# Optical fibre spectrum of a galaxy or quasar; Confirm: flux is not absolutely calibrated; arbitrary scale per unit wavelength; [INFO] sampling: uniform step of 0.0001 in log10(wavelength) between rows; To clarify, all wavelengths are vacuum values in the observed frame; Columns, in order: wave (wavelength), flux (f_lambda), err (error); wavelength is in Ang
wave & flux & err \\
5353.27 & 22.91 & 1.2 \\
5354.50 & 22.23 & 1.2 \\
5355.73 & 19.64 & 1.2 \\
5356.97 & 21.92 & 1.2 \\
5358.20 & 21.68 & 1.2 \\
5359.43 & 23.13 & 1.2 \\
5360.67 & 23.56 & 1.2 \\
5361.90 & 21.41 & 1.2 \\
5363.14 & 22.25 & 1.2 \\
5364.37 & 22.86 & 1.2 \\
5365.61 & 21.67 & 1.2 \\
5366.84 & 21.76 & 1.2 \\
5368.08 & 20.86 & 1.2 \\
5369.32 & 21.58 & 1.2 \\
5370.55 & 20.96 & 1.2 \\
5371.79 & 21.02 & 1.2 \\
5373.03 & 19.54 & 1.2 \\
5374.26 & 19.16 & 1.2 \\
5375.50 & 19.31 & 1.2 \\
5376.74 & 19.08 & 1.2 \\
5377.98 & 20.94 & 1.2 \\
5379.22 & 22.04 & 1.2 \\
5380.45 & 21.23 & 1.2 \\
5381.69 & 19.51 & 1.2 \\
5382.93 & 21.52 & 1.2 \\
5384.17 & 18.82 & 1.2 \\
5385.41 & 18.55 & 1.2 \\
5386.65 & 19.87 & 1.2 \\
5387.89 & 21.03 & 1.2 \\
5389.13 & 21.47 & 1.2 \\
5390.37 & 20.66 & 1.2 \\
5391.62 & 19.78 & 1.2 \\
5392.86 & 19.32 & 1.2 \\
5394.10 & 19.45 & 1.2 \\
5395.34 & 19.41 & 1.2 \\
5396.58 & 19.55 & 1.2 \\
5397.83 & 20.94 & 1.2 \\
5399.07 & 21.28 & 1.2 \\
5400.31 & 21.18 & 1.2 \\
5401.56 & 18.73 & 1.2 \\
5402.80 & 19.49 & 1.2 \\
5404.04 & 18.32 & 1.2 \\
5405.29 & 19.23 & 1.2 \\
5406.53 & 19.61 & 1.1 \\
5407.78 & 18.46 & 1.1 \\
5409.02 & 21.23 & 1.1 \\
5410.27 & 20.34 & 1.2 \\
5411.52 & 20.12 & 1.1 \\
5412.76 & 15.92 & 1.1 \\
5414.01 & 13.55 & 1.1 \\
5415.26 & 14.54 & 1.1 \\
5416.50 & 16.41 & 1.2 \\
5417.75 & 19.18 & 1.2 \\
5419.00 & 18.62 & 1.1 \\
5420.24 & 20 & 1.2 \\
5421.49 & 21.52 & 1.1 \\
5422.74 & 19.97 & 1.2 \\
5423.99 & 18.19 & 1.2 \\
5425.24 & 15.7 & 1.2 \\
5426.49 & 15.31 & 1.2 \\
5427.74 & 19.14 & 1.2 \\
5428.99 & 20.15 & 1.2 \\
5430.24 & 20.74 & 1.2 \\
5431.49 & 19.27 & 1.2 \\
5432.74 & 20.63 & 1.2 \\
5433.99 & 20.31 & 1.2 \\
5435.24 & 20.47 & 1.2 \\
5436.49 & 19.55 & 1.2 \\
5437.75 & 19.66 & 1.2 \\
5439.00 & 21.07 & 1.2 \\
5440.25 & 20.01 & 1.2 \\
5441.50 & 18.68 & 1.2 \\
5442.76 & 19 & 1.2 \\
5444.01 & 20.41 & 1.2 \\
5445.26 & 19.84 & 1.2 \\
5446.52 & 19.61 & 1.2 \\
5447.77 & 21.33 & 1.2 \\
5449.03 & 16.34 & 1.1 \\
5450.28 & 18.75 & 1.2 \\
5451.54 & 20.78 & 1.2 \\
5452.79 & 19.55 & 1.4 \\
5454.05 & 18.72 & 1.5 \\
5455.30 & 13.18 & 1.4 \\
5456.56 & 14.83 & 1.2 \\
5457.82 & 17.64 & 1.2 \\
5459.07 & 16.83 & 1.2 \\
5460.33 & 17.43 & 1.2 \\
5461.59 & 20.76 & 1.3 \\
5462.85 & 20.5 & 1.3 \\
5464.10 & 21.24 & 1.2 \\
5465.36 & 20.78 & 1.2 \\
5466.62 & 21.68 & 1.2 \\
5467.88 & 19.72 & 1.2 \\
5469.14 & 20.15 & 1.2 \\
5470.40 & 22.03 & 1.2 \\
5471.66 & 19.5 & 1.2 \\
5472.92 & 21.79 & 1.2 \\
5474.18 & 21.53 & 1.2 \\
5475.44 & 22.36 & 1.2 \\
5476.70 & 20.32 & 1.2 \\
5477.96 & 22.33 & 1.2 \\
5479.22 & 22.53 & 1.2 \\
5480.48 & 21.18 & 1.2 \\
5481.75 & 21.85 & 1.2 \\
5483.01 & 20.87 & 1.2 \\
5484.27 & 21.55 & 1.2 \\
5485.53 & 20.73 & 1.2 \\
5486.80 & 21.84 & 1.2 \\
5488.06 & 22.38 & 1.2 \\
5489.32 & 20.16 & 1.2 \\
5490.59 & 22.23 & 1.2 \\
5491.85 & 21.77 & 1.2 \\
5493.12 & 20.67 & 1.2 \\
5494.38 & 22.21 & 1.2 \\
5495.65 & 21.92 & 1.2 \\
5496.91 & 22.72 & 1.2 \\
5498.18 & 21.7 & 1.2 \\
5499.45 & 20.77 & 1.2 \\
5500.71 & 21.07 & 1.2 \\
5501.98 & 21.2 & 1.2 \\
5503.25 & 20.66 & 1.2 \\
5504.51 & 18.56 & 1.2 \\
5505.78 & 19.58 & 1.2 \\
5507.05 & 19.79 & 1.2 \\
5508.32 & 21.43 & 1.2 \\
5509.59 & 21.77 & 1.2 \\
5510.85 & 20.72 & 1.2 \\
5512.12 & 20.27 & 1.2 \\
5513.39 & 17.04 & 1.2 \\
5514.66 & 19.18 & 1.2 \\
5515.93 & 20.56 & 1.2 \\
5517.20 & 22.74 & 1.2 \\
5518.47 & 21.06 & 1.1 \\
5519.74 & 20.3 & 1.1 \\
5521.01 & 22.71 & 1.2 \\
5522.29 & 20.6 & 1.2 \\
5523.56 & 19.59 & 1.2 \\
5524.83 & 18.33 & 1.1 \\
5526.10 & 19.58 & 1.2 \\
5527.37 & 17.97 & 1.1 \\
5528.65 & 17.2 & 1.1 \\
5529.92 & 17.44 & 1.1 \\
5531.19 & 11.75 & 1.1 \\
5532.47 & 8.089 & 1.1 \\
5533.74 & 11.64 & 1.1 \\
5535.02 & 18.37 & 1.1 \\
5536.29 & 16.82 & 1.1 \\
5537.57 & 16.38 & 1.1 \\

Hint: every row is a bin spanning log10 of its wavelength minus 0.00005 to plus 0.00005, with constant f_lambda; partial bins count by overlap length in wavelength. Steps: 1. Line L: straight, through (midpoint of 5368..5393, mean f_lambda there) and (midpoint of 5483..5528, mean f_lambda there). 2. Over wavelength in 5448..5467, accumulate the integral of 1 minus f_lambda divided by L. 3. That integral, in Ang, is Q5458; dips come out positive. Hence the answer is 1.8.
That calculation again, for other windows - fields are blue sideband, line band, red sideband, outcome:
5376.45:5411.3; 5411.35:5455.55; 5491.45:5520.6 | 3.2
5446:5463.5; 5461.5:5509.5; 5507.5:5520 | -4.3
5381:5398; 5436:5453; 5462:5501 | 1.0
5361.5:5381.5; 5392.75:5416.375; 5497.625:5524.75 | 2.2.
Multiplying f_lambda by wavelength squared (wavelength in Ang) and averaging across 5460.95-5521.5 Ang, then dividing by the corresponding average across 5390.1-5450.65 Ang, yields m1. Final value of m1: 1.1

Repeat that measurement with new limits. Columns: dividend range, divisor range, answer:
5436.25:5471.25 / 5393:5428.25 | 1.04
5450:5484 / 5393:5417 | 1.09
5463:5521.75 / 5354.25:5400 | 1.06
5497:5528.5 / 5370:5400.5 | 1.05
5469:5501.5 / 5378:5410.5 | 1.11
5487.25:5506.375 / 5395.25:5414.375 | 1.14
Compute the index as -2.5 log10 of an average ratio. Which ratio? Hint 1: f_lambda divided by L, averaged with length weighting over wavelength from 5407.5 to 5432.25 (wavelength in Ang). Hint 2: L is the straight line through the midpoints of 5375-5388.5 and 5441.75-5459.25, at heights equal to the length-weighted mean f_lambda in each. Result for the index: 0.04 mag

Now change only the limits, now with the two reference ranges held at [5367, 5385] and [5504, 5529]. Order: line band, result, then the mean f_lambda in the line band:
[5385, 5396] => 0.02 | 20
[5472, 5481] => -0.08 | 21.7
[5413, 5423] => 0.14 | 17.8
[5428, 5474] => 0.03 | 19.5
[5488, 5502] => -0.08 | 21.5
